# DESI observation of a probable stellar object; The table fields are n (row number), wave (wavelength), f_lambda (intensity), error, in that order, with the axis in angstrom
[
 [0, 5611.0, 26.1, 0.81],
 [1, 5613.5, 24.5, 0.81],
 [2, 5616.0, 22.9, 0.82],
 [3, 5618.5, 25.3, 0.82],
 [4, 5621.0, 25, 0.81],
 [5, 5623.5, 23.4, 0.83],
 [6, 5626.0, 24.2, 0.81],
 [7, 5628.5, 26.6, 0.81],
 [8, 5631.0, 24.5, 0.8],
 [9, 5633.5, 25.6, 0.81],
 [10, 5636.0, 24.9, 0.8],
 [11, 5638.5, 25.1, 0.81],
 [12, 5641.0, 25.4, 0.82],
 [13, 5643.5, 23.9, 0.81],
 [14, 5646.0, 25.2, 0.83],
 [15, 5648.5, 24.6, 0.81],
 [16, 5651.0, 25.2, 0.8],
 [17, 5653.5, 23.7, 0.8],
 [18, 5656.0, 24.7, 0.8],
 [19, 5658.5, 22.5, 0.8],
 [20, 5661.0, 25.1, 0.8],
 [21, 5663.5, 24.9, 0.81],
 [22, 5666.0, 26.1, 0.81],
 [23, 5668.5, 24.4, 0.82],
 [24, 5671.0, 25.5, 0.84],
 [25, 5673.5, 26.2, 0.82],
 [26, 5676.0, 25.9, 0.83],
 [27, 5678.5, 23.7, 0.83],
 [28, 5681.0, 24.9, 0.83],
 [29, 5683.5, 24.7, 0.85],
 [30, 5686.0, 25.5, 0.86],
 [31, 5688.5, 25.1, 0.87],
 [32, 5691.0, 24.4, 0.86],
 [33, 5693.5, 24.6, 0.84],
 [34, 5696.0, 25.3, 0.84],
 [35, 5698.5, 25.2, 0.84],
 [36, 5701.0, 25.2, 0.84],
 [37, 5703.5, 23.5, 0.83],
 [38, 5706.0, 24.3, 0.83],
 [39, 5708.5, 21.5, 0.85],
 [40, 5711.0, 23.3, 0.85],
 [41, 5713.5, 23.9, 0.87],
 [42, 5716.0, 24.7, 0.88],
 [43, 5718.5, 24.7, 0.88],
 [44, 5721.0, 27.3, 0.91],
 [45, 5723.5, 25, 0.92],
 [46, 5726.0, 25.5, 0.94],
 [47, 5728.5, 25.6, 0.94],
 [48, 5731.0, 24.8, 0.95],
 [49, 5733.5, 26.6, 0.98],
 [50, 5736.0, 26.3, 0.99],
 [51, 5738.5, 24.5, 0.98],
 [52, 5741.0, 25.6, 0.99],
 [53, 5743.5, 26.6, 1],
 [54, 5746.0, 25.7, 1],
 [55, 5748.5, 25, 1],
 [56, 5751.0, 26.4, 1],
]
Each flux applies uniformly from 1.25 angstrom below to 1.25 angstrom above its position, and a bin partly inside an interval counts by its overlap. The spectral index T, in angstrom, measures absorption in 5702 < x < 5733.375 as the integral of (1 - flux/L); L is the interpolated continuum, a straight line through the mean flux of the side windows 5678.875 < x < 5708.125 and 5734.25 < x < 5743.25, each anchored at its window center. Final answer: 0.8 angstrom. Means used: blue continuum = 24.7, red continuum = 25.7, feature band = 24.6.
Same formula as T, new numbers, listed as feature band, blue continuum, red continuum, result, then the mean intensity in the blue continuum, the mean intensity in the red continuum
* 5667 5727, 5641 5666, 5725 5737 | 1.1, 24.6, 25.8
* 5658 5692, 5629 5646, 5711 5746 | 0.2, 25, 25.4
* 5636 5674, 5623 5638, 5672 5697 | 0.3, 25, 25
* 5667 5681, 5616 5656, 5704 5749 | -0.1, 24.8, 25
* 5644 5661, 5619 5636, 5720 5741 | 0.5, 24.9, 25.7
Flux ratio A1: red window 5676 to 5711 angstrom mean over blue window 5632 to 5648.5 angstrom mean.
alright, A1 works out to 1.0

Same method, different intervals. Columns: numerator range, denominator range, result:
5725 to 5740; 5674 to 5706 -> 1.03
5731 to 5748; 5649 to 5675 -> 1.04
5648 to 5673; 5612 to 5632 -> 1.01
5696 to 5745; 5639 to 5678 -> 1.00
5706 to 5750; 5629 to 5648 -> 1.00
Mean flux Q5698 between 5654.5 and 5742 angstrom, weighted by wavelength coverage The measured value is 24.9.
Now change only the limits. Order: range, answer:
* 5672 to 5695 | 25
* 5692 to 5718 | 24.2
